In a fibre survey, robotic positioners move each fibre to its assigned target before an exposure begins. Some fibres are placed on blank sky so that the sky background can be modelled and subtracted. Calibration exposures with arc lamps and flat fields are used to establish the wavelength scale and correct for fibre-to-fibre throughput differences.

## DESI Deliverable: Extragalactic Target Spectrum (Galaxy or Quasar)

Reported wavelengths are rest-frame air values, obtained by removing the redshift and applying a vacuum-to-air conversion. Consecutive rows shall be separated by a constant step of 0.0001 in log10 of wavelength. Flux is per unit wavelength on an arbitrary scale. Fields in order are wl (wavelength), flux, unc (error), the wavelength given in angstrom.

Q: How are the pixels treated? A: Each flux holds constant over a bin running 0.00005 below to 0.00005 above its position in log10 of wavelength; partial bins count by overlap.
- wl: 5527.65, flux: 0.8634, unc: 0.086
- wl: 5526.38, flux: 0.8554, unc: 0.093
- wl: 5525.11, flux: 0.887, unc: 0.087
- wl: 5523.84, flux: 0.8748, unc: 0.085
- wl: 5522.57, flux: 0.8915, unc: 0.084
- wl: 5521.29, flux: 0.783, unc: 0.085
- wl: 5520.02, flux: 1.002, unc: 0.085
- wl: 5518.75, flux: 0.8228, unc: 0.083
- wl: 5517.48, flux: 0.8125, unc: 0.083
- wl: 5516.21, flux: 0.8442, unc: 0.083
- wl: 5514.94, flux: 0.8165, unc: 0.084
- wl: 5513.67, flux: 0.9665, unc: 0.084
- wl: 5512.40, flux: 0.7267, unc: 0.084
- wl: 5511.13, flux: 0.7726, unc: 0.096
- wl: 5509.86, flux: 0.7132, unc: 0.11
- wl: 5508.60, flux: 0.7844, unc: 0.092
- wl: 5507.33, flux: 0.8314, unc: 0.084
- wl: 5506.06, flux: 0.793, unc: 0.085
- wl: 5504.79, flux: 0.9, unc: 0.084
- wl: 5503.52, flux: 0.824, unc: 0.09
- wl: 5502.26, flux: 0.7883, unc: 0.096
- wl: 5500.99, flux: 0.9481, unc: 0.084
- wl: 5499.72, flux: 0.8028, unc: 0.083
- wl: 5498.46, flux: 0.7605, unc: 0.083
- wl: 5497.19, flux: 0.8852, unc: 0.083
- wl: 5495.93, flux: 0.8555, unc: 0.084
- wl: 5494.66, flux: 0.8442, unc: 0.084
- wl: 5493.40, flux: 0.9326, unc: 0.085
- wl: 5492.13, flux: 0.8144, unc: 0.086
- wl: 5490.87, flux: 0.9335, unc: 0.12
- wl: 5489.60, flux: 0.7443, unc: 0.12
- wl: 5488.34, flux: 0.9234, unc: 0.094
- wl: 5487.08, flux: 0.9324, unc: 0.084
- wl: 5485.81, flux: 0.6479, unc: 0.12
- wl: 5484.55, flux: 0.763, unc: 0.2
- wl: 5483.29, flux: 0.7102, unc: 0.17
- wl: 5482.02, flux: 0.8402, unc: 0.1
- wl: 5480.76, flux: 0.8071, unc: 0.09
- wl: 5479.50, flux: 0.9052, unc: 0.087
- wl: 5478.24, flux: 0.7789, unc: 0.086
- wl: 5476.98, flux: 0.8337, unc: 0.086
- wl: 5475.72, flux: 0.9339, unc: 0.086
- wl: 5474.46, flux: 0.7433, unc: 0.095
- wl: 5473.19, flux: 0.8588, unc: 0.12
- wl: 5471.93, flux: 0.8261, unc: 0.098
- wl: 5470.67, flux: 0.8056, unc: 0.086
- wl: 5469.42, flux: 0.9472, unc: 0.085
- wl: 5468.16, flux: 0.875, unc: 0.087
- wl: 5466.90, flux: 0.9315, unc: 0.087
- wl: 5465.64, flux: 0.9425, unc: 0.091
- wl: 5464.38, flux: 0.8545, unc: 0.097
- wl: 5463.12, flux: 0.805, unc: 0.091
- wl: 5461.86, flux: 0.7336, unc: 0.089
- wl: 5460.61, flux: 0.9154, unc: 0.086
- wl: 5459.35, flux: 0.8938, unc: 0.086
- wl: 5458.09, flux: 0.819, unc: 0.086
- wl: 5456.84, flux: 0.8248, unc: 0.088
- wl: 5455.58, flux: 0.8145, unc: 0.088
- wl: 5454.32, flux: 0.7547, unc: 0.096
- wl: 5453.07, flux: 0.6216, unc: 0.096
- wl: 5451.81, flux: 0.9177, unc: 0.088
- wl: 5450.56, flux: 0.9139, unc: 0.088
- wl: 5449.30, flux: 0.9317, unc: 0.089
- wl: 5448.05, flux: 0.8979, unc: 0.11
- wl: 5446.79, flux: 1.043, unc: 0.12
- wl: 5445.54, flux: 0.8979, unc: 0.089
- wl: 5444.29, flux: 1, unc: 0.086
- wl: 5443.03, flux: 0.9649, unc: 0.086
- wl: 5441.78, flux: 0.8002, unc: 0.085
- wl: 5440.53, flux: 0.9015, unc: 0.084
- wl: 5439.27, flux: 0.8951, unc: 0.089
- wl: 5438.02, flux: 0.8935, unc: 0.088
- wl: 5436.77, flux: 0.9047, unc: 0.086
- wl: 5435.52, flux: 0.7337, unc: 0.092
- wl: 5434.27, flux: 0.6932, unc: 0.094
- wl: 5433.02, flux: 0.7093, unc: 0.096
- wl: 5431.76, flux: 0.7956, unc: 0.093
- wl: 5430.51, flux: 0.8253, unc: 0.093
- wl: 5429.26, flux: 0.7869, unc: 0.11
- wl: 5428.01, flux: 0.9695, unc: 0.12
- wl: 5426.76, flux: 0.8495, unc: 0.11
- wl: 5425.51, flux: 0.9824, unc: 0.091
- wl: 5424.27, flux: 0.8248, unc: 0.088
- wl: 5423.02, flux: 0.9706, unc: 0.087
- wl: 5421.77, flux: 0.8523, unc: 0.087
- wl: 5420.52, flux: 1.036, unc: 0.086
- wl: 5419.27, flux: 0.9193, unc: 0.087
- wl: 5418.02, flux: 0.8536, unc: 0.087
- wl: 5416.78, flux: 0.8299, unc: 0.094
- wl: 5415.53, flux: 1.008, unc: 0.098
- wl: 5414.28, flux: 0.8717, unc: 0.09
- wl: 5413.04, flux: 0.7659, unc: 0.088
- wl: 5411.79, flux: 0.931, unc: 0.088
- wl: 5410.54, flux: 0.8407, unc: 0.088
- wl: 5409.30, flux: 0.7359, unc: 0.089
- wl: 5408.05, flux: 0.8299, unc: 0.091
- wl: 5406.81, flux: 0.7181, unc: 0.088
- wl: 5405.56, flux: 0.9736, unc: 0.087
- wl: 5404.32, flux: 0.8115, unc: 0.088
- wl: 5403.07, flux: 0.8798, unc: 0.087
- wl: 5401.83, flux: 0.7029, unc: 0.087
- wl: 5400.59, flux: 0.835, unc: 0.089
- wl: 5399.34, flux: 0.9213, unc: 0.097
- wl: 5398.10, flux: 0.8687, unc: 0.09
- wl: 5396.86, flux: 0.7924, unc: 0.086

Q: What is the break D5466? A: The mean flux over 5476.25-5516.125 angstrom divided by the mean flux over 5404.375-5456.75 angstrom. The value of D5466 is 1.0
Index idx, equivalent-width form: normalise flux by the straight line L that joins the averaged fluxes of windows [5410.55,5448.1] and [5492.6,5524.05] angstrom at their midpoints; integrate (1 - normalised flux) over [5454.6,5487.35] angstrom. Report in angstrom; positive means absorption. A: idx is 0.9 angstrom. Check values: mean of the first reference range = 0.879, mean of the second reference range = 0.838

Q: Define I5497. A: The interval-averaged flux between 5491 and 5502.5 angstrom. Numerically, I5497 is 0.854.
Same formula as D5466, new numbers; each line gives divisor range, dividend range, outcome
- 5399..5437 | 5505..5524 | 0.98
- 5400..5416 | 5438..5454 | 1.07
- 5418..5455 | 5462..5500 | 0.96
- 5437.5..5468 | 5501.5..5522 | 0.94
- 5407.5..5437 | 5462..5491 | 0.98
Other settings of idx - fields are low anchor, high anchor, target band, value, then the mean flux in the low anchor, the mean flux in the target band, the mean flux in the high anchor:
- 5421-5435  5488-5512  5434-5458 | -0.7 angstrom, 0.843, 0.865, 0.832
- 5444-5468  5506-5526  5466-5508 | 0.5 angstrom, 0.867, 0.841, 0.834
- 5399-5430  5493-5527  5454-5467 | 0.2 angstrom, 0.867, 0.843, 0.841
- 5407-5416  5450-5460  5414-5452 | -2.4 angstrom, 0.846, 0.886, 0.82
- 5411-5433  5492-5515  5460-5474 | -0.1 angstrom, 0.881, 0.862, 0.83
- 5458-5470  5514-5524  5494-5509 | 0.5 angstrom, 0.873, 0.836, 0.858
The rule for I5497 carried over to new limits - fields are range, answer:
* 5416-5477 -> 0.864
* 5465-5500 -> 0.843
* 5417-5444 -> 0.866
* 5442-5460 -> 0.876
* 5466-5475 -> 0.859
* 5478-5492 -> 0.818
